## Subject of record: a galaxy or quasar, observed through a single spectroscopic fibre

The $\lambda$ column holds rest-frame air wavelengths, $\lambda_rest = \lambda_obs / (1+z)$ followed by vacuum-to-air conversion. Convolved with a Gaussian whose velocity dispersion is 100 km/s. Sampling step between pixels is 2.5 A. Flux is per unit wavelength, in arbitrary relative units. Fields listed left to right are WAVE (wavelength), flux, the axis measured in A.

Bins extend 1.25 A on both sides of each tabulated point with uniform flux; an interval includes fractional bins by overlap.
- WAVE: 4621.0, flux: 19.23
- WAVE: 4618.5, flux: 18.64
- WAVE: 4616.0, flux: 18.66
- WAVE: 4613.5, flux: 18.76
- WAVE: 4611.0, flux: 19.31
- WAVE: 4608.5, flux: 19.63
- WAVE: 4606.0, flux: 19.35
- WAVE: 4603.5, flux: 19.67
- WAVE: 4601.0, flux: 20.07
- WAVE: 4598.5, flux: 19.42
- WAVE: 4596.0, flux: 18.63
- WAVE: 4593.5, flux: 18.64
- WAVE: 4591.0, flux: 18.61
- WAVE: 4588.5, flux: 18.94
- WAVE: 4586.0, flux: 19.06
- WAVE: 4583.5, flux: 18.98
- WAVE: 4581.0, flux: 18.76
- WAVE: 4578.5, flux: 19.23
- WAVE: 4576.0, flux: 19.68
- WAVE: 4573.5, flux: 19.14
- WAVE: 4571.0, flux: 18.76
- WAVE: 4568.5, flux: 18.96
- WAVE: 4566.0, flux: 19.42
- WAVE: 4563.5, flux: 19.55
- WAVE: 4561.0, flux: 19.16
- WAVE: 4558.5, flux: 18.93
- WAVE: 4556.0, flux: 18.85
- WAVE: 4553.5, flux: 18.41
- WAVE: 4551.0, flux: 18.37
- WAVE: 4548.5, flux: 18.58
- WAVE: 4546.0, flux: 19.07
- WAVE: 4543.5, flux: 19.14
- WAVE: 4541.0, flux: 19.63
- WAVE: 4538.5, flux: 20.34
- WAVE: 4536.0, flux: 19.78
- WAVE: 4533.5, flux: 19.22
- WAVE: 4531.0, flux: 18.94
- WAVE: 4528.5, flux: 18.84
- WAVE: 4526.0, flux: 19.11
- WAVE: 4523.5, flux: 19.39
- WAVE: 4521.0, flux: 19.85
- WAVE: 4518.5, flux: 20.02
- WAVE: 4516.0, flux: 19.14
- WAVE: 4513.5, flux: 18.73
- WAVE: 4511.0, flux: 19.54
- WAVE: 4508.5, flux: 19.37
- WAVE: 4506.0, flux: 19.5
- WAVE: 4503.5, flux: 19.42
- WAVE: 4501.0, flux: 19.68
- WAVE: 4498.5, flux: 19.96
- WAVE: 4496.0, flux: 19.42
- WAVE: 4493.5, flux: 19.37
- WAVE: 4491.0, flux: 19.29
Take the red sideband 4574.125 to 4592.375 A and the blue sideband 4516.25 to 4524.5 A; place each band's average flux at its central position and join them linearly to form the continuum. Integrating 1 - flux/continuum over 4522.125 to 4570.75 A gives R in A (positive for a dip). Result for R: 0.7 A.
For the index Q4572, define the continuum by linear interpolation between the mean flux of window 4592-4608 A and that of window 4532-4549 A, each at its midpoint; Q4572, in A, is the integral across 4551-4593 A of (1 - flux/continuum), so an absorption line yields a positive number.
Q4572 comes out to 0.8 A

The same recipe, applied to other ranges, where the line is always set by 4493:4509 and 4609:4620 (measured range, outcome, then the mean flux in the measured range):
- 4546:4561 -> 0.42 A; 18.7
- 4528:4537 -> 0.07 A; 19.2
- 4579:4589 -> 0.06 A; 19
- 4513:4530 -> 0.10 A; 19.3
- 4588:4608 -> -0.20 A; 19.2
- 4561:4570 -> -0.04 A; 19.3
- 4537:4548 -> -0.10 A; 19.5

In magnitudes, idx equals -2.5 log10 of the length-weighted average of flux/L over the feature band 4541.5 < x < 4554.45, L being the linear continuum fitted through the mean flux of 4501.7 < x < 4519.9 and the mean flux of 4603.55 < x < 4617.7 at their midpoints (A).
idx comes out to 0.03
